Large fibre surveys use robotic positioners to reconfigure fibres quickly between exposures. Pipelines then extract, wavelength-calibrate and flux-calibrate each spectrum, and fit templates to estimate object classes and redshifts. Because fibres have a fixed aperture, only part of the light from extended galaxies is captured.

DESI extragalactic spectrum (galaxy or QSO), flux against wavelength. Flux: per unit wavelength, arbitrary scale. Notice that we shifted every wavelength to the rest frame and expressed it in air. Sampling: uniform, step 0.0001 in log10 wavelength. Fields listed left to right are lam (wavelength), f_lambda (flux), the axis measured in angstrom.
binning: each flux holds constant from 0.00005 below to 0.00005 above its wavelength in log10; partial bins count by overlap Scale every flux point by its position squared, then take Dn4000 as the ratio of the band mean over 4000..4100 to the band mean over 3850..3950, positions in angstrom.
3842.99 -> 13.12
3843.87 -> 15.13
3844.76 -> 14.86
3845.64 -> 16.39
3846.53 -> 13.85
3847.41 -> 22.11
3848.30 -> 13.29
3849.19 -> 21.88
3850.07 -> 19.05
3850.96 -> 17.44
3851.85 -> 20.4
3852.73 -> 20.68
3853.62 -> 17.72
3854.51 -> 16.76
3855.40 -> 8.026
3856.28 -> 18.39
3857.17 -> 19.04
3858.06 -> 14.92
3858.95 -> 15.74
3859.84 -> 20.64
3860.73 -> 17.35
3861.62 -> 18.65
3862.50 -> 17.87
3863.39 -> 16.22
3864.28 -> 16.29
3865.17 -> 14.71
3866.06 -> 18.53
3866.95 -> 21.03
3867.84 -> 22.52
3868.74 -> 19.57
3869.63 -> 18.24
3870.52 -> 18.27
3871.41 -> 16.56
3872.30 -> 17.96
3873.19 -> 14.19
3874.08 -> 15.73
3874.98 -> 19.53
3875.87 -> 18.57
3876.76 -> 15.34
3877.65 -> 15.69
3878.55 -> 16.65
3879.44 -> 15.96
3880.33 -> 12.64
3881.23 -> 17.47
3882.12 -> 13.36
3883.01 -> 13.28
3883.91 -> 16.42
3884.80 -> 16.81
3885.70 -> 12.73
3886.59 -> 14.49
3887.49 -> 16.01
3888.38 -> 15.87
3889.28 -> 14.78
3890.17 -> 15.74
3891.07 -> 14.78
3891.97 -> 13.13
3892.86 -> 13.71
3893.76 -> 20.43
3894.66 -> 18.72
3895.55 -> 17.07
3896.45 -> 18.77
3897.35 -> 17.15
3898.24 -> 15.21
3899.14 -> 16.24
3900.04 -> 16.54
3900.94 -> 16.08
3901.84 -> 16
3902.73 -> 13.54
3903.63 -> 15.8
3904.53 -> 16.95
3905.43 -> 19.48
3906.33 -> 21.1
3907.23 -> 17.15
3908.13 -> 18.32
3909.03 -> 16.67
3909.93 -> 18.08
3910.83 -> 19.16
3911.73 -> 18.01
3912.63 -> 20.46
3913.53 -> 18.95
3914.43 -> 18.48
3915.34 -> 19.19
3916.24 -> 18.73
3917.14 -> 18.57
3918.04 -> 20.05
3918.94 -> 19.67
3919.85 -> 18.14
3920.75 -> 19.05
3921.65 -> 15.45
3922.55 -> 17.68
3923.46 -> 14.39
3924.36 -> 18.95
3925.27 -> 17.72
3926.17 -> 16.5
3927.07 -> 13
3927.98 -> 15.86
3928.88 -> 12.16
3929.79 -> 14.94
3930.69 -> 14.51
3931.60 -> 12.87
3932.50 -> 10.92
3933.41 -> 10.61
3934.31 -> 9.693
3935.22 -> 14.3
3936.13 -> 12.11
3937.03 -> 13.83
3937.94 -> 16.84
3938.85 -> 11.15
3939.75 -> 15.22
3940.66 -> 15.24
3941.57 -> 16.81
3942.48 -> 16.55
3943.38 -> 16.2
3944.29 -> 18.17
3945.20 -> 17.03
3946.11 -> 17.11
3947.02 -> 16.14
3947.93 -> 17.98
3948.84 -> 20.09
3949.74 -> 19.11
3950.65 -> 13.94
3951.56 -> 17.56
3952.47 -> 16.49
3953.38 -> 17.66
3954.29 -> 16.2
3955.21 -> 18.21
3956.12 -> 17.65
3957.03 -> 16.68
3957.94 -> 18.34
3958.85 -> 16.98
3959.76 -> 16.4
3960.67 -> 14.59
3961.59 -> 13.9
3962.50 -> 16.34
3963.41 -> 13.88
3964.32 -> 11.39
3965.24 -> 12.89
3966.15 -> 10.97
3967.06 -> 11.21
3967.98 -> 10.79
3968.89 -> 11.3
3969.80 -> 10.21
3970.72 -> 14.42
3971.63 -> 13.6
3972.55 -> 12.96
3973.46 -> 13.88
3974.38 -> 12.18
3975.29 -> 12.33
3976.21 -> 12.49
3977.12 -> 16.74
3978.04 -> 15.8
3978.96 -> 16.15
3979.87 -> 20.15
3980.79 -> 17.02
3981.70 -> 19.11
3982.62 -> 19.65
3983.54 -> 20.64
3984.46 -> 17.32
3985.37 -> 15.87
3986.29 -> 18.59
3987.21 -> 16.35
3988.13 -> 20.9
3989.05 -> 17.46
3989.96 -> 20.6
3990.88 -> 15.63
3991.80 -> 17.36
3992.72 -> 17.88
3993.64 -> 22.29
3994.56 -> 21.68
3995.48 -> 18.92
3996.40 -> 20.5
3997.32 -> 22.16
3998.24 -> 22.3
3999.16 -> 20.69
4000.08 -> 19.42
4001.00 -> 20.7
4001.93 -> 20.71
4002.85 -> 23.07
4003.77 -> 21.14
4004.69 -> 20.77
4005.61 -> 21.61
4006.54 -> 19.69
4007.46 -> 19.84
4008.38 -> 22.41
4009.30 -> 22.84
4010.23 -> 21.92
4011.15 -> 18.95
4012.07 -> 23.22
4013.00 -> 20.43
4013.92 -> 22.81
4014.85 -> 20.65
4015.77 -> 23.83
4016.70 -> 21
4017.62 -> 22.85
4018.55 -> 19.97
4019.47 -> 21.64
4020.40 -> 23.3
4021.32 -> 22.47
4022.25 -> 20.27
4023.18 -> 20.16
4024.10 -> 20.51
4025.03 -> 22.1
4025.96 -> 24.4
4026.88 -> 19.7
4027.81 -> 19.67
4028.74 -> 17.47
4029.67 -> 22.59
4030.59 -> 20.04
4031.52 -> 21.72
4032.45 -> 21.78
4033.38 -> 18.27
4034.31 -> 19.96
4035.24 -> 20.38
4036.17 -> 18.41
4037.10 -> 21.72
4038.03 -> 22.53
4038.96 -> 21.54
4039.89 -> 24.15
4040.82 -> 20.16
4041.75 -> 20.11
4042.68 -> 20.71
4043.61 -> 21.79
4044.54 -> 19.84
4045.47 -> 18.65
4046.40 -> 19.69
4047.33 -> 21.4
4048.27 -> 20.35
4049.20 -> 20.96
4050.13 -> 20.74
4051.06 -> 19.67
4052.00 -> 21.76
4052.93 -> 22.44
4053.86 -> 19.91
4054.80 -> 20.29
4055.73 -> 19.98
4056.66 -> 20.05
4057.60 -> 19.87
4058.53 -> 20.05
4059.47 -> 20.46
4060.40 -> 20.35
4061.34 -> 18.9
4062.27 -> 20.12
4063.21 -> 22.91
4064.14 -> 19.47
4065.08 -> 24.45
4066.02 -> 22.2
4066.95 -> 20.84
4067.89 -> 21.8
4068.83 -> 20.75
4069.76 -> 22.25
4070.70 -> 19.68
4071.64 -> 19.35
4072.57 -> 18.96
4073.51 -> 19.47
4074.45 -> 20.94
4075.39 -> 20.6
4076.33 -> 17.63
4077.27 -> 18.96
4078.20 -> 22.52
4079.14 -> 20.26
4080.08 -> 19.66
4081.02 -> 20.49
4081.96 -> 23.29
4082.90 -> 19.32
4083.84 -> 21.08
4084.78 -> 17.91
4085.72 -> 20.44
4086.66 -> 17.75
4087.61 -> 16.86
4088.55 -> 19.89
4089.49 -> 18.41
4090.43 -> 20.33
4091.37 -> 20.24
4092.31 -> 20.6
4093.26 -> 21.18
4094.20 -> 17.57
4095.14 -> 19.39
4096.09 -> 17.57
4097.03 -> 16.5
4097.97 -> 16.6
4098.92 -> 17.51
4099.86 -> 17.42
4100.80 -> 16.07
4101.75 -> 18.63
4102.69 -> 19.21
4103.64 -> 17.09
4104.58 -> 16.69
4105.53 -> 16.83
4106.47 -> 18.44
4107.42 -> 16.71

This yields 1.3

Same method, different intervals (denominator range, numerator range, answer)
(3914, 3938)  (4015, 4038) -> 1.41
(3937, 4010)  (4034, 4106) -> 1.22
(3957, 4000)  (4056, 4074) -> 1.31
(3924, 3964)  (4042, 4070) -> 1.41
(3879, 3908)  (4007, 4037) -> 1.40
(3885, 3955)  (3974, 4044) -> 1.28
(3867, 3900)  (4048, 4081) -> 1.37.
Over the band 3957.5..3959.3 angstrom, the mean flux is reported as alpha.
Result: 17.7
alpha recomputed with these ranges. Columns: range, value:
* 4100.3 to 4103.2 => 17.9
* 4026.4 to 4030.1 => 19.9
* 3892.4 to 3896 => 17.5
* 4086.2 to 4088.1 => 17.3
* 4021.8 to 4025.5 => 20.7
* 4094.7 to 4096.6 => 18.4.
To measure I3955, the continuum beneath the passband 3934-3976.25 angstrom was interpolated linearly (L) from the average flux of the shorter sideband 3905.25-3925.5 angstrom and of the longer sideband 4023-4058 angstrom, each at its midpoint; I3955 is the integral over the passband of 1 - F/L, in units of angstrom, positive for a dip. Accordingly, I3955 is 9.3 angstrom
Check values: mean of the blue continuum 18.4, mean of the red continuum 20.7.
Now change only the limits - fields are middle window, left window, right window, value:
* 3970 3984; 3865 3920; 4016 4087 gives 2.43 angstrom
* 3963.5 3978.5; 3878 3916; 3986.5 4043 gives 5.08 angstrom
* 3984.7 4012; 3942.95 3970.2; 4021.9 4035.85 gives -2.43 angstrom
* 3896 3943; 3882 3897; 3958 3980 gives -4.10 angstrom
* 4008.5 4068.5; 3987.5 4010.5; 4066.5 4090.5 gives -2.31 angstrom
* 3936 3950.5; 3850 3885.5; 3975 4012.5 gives 1.71 angstrom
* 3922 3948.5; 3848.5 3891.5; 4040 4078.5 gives 4.57 angstrom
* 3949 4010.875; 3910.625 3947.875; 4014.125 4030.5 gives 5.43 angstrom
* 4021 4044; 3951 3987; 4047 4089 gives -2.88 angstrom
